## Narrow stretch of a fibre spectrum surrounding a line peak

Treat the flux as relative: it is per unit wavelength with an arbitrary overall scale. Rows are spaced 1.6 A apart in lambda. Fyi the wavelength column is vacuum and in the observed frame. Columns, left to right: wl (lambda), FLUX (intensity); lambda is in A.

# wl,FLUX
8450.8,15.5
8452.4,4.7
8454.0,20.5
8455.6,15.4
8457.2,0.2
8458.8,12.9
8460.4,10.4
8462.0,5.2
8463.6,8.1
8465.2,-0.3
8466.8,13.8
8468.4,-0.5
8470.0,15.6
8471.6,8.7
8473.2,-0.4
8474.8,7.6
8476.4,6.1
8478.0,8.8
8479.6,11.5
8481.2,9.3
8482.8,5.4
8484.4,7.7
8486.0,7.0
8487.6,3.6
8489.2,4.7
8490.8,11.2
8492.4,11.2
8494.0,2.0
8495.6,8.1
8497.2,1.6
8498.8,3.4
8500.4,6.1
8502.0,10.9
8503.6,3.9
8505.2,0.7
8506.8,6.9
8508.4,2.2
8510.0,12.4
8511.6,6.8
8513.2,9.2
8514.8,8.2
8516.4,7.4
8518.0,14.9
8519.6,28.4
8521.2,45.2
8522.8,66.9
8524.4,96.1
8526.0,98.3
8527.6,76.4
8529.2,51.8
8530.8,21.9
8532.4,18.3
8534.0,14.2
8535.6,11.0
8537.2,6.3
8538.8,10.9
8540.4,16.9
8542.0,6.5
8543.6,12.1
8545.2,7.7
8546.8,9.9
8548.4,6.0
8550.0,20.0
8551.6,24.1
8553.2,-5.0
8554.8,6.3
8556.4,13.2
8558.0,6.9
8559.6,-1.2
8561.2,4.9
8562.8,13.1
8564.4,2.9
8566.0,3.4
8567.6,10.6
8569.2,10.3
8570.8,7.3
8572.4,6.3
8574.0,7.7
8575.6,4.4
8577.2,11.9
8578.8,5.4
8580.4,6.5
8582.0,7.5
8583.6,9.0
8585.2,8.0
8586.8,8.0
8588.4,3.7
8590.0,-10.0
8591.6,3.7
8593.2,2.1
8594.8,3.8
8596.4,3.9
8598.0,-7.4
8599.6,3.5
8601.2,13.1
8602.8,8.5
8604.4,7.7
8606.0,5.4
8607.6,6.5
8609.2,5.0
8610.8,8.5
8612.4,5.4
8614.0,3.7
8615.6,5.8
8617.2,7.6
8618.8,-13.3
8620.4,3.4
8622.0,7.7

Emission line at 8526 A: H-beta 4861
